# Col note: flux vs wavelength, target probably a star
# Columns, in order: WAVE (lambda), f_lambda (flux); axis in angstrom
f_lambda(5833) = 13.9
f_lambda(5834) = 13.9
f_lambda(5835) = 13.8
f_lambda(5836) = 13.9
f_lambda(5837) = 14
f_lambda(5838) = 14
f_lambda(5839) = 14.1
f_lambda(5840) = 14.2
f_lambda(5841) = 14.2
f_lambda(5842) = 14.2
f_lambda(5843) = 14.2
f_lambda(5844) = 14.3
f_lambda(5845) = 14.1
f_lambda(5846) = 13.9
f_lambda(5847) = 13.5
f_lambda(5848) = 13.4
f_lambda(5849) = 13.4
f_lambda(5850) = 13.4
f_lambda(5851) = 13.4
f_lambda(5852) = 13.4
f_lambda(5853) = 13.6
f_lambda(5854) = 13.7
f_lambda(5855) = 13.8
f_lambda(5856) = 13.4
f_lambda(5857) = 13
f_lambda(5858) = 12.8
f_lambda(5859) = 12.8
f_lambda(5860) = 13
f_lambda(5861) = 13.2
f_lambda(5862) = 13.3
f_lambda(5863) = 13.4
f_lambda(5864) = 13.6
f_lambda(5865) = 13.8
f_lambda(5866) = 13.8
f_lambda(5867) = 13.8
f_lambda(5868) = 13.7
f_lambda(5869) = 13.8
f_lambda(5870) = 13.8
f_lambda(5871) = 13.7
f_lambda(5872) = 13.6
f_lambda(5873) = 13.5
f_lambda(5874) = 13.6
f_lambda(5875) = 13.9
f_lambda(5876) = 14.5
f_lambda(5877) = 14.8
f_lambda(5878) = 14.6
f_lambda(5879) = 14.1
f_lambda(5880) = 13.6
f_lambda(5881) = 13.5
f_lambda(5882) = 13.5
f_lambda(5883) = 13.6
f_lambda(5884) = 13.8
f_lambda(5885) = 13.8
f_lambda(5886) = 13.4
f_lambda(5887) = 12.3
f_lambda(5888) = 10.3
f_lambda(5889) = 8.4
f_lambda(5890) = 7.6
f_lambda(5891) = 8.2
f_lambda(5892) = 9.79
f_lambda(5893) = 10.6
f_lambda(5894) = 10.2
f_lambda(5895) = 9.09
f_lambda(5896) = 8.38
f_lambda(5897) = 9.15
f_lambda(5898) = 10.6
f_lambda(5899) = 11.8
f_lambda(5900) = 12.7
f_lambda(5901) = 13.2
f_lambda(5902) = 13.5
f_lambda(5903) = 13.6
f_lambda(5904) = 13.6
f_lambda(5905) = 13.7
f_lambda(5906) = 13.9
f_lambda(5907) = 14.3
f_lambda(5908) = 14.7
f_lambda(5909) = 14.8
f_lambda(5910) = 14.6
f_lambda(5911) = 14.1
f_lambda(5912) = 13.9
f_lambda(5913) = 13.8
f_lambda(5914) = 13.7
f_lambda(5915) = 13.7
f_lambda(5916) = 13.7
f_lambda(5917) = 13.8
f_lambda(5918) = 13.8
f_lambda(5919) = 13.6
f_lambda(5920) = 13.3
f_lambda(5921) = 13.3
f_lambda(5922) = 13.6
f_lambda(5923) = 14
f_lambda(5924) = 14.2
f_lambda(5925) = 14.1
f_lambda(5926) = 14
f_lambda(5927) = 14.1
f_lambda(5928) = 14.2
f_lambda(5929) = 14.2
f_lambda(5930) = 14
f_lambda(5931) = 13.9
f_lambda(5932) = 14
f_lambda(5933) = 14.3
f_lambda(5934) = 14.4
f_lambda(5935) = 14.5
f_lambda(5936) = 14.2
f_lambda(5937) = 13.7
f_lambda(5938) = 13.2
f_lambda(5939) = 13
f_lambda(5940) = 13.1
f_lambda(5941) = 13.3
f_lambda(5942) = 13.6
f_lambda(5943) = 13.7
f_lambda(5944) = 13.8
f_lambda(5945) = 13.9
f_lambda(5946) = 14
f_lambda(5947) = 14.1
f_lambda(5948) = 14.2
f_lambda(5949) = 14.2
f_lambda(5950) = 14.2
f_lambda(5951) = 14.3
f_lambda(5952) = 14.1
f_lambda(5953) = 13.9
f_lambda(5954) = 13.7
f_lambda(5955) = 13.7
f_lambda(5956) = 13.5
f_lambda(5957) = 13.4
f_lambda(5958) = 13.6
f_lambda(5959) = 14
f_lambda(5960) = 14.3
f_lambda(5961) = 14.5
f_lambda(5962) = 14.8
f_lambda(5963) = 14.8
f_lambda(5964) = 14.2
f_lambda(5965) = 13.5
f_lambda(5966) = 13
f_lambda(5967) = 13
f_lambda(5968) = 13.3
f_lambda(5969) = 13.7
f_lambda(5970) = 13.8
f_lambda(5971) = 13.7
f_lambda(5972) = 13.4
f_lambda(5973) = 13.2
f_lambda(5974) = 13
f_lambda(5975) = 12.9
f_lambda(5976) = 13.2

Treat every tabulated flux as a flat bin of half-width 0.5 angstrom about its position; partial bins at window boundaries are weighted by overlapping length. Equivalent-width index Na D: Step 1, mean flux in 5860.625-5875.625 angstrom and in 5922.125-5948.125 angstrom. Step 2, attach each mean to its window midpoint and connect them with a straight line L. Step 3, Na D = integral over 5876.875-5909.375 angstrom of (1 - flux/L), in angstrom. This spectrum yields 3.7 angstrom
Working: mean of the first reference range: 13.6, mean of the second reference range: 13.9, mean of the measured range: 12.2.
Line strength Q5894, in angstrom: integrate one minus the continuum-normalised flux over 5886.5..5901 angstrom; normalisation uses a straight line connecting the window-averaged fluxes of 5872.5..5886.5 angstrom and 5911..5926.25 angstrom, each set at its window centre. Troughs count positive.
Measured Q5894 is 4.0 angstrom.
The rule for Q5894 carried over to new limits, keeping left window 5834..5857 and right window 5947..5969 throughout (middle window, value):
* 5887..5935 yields 3.74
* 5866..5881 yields -0.09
